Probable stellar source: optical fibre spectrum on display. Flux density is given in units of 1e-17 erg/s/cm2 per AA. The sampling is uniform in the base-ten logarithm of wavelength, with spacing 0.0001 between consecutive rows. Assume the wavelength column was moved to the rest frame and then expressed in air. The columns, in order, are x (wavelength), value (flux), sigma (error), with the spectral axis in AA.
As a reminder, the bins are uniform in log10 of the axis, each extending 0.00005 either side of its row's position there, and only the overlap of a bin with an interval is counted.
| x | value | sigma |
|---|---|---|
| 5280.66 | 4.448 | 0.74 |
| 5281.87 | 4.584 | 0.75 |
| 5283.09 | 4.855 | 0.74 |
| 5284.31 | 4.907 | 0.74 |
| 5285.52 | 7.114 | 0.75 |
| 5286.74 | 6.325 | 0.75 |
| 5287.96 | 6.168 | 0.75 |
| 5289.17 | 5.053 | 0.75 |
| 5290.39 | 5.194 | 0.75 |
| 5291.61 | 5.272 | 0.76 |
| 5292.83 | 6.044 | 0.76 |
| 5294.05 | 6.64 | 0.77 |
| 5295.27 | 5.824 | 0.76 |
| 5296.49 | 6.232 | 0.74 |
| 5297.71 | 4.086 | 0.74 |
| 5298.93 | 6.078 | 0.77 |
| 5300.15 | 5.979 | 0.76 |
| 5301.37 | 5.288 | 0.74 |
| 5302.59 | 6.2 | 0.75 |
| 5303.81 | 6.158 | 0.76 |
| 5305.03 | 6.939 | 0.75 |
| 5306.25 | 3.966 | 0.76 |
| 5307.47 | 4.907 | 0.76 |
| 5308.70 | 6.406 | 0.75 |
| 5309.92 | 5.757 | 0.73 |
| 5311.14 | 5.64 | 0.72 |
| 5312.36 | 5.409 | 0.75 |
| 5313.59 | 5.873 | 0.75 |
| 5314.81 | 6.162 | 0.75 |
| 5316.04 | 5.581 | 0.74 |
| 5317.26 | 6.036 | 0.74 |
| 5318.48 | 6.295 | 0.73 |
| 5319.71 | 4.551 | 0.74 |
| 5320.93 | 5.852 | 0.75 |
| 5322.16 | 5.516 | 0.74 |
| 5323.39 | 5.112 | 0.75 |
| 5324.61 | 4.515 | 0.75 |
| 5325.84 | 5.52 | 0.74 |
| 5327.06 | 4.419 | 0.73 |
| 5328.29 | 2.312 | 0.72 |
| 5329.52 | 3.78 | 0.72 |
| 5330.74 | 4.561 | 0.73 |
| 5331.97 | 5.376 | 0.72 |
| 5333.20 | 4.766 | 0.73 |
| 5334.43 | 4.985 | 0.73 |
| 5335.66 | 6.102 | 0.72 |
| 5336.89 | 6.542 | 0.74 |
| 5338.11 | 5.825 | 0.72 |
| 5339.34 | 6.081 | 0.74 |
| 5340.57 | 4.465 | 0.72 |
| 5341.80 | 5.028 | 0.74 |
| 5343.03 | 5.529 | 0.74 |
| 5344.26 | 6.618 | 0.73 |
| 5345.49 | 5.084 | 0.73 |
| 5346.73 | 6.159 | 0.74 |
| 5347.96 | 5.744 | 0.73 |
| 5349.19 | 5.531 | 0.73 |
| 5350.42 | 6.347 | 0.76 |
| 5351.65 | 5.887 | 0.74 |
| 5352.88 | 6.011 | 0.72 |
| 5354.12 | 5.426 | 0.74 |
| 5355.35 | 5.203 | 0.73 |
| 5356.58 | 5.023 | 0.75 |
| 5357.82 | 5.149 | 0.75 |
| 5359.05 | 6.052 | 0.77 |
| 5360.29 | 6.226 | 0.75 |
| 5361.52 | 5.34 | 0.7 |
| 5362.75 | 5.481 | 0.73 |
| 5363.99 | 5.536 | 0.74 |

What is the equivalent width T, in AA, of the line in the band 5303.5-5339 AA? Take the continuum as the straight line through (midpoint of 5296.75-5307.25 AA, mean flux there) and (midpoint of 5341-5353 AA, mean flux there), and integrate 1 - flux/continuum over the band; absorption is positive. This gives 2.0 AA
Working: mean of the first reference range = 5.59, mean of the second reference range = 5.77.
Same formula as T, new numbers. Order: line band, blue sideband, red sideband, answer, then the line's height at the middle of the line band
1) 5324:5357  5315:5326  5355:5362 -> 1.19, 5.49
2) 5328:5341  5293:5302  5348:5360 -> 1.43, 5.68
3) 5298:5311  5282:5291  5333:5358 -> -0.27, 5.61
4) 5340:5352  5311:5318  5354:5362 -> -0.13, 5.58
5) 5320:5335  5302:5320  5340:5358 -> 2.50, 5.66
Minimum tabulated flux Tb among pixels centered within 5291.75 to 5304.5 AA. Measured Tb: 4.086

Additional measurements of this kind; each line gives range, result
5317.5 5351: 2.312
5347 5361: 5.023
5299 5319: 3.966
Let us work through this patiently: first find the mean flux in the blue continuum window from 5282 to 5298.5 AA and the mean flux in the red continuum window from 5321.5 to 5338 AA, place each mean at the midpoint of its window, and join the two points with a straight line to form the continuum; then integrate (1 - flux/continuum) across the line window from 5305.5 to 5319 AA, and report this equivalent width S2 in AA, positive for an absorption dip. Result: -1.1 AA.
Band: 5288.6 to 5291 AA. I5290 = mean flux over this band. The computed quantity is 5.12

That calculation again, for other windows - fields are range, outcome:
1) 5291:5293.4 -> 5.65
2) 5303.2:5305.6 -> 6.55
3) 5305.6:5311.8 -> 5.35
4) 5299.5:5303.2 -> 5.83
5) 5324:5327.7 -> 4.81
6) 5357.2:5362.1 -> 5.69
